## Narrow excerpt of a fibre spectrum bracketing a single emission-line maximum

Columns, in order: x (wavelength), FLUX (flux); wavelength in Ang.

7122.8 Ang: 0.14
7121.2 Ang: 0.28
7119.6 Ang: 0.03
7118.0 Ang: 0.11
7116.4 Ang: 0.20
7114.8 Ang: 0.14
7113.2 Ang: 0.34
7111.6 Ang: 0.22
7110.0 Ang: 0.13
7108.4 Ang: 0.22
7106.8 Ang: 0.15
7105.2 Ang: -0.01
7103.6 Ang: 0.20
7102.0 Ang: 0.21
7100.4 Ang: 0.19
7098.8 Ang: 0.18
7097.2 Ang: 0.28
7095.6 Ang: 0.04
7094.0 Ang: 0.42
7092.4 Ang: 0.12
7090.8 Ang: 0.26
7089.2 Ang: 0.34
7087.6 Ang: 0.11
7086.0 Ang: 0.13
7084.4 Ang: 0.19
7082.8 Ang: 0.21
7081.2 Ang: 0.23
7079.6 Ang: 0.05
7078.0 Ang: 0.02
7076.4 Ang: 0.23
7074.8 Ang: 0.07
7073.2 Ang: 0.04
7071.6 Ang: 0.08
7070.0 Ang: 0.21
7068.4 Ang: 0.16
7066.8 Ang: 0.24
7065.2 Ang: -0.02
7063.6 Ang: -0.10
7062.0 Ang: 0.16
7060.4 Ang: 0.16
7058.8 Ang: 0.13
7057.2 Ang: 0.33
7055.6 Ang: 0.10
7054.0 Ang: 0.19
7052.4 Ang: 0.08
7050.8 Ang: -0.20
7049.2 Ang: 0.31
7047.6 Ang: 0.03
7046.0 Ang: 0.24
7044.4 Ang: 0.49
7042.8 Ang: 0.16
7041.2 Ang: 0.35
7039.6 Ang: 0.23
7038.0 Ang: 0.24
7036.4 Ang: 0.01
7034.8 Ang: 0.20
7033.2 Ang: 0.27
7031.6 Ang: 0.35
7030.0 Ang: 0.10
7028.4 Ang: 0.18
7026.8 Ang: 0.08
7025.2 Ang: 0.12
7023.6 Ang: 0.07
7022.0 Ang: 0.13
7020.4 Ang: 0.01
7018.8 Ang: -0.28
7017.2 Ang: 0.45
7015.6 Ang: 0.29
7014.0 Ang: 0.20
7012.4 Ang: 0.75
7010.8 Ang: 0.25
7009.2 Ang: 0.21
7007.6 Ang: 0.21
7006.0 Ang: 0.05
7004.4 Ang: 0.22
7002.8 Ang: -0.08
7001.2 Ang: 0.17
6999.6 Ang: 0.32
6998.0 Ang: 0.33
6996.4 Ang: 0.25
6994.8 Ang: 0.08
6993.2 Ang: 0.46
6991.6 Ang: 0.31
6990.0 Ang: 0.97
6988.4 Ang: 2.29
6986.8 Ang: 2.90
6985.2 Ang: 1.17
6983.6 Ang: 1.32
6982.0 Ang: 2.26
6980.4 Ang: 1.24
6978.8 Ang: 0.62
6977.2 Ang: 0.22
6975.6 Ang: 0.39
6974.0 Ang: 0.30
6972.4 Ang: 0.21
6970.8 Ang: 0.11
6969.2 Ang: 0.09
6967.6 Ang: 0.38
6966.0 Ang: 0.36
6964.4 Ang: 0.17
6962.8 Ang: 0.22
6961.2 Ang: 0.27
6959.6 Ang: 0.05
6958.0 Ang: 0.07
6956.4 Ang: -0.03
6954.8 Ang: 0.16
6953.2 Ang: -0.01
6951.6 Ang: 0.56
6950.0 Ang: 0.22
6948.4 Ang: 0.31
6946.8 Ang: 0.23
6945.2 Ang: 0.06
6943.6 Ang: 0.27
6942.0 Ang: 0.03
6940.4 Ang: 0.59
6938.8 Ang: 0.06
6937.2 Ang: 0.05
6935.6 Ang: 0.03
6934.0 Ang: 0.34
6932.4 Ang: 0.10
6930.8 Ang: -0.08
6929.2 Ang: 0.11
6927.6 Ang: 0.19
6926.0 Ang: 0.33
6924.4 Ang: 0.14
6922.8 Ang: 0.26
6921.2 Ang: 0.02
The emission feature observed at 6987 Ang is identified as [O II]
